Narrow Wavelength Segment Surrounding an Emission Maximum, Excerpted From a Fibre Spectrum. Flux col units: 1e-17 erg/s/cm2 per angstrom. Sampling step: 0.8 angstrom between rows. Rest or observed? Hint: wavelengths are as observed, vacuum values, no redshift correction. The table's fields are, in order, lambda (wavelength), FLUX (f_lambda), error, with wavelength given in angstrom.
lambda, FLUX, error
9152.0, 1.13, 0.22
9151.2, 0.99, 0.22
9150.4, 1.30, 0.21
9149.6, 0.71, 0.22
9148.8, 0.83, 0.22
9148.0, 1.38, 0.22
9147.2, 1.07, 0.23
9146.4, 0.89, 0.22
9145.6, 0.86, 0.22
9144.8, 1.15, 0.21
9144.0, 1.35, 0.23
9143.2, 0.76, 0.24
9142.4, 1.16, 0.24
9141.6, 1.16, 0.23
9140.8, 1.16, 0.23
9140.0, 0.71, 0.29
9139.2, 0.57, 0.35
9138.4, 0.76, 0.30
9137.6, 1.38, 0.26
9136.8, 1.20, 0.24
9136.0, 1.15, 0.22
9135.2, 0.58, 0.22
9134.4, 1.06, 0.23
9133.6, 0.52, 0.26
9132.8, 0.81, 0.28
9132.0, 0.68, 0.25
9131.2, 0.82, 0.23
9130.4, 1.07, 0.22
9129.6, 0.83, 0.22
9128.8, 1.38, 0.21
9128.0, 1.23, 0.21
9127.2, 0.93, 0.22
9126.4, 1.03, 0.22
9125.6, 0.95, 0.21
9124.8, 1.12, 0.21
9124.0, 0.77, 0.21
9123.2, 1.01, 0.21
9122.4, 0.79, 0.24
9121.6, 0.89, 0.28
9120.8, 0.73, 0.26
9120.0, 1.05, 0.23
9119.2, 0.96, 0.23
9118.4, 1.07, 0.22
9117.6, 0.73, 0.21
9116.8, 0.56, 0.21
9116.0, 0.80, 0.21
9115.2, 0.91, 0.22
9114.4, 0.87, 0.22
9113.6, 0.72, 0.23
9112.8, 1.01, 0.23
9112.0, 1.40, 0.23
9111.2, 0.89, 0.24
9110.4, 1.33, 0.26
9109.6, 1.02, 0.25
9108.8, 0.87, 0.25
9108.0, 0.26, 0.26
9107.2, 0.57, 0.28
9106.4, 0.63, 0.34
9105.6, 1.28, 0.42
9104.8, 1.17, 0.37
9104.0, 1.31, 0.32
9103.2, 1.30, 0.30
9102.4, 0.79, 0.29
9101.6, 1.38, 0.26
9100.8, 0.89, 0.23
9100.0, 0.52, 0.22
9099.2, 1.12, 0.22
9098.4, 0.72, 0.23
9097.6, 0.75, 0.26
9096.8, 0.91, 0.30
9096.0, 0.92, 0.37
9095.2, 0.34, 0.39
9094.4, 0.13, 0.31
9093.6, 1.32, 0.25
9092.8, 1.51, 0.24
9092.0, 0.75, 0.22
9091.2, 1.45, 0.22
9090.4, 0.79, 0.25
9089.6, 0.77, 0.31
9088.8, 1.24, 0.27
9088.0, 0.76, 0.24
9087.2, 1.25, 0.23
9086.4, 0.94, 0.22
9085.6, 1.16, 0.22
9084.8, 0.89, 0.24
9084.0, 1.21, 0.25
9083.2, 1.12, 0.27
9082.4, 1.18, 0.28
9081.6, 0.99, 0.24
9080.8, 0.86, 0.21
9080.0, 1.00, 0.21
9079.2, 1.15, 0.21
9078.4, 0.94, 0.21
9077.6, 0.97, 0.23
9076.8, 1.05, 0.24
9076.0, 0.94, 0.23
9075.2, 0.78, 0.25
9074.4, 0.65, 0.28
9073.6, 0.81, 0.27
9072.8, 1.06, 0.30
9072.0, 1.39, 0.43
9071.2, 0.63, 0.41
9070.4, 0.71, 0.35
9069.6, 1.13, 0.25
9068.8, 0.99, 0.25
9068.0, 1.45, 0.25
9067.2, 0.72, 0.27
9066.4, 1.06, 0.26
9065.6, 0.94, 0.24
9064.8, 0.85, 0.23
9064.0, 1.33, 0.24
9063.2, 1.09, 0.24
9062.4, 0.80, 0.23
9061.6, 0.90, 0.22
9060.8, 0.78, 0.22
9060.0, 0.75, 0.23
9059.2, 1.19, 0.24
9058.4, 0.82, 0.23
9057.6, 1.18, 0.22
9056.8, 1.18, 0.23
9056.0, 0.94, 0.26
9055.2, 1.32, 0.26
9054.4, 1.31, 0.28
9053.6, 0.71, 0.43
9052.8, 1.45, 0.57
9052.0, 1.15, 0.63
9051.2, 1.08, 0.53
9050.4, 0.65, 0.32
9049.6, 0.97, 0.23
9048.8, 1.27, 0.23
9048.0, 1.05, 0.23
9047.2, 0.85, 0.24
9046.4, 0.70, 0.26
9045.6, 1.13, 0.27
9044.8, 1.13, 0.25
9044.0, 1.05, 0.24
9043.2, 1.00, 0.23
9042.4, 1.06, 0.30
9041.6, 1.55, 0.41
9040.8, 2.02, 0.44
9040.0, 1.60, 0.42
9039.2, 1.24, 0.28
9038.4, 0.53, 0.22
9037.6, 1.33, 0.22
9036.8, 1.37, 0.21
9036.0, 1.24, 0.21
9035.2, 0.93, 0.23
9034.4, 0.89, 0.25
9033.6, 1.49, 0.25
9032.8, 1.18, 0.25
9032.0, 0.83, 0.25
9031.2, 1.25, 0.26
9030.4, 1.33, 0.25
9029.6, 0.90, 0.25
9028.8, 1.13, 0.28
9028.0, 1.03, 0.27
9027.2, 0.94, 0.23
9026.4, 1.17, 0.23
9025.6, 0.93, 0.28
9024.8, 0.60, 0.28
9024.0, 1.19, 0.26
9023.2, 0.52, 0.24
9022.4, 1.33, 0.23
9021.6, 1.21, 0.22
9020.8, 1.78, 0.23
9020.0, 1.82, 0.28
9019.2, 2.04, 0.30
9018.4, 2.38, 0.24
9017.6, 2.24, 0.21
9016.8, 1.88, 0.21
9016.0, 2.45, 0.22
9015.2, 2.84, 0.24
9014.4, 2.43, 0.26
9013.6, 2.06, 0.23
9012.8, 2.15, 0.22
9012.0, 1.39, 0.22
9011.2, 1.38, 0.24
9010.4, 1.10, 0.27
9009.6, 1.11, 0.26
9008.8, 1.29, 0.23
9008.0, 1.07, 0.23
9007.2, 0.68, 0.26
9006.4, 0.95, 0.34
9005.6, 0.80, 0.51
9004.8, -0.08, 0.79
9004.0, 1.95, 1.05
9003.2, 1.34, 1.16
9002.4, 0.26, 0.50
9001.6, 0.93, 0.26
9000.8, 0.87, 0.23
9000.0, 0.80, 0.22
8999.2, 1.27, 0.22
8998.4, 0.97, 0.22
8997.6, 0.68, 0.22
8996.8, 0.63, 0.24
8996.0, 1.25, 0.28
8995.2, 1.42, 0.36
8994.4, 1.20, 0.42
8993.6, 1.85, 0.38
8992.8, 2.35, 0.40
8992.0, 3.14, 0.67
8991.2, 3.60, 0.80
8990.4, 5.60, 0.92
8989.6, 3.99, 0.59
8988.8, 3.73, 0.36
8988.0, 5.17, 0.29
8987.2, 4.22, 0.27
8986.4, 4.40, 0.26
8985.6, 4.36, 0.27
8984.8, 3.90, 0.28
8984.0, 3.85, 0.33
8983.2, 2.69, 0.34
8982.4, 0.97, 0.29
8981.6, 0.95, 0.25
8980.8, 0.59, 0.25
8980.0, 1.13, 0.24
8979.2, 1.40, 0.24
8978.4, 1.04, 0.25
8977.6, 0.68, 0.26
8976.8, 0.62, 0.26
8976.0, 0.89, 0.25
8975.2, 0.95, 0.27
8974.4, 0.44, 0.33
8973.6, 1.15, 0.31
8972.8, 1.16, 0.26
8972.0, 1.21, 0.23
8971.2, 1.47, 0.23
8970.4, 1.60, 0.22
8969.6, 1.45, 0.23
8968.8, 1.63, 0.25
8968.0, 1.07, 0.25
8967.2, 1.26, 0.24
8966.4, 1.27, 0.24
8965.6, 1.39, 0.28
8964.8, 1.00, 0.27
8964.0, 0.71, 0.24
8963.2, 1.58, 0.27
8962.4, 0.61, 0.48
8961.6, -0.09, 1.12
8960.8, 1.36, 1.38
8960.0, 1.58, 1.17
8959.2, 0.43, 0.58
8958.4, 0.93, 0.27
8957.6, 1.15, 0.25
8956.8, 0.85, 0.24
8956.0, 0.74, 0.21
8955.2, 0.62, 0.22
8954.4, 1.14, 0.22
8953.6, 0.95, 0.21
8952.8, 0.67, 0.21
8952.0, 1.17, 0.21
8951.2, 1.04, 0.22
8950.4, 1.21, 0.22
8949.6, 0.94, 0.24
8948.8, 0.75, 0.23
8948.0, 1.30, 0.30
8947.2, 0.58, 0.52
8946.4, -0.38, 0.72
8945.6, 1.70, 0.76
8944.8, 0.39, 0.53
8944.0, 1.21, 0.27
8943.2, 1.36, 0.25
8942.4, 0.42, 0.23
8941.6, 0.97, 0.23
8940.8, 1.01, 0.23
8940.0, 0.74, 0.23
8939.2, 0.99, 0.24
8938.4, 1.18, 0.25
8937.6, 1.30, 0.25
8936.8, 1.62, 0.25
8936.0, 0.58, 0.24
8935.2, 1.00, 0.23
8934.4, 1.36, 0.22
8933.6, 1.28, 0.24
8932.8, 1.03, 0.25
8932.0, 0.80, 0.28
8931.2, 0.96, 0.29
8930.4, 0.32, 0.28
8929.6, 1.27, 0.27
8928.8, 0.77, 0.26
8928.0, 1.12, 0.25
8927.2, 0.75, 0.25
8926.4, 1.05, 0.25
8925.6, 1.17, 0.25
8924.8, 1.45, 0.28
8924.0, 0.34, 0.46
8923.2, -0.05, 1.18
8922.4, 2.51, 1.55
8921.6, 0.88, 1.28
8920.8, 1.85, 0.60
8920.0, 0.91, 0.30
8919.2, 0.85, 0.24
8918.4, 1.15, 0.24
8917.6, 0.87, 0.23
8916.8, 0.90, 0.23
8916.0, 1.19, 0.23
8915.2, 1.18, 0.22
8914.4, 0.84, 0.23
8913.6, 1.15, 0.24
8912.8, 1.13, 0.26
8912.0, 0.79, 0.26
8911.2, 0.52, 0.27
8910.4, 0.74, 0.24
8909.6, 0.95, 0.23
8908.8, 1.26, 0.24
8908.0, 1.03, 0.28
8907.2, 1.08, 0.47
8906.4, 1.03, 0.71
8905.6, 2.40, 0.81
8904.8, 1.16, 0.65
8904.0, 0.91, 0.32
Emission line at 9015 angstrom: [N II]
